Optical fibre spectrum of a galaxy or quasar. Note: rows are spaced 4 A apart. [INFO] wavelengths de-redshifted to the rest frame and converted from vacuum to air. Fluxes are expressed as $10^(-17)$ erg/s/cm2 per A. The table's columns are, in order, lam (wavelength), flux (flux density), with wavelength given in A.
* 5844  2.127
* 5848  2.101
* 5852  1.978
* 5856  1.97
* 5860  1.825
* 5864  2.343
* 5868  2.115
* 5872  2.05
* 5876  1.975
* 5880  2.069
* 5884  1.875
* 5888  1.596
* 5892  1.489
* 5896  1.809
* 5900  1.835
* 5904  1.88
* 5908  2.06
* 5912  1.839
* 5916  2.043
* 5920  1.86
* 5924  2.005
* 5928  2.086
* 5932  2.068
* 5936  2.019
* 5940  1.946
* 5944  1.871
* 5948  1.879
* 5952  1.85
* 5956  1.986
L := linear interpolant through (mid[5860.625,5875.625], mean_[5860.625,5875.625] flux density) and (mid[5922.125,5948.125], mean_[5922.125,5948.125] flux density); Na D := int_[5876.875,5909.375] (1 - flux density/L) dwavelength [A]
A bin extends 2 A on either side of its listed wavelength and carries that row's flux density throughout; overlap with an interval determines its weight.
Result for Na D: 3.8 A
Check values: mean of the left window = 2.12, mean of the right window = 1.99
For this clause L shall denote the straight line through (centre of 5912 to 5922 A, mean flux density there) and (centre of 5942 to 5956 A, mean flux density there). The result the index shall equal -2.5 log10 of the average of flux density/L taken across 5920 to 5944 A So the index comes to -0.050 mag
